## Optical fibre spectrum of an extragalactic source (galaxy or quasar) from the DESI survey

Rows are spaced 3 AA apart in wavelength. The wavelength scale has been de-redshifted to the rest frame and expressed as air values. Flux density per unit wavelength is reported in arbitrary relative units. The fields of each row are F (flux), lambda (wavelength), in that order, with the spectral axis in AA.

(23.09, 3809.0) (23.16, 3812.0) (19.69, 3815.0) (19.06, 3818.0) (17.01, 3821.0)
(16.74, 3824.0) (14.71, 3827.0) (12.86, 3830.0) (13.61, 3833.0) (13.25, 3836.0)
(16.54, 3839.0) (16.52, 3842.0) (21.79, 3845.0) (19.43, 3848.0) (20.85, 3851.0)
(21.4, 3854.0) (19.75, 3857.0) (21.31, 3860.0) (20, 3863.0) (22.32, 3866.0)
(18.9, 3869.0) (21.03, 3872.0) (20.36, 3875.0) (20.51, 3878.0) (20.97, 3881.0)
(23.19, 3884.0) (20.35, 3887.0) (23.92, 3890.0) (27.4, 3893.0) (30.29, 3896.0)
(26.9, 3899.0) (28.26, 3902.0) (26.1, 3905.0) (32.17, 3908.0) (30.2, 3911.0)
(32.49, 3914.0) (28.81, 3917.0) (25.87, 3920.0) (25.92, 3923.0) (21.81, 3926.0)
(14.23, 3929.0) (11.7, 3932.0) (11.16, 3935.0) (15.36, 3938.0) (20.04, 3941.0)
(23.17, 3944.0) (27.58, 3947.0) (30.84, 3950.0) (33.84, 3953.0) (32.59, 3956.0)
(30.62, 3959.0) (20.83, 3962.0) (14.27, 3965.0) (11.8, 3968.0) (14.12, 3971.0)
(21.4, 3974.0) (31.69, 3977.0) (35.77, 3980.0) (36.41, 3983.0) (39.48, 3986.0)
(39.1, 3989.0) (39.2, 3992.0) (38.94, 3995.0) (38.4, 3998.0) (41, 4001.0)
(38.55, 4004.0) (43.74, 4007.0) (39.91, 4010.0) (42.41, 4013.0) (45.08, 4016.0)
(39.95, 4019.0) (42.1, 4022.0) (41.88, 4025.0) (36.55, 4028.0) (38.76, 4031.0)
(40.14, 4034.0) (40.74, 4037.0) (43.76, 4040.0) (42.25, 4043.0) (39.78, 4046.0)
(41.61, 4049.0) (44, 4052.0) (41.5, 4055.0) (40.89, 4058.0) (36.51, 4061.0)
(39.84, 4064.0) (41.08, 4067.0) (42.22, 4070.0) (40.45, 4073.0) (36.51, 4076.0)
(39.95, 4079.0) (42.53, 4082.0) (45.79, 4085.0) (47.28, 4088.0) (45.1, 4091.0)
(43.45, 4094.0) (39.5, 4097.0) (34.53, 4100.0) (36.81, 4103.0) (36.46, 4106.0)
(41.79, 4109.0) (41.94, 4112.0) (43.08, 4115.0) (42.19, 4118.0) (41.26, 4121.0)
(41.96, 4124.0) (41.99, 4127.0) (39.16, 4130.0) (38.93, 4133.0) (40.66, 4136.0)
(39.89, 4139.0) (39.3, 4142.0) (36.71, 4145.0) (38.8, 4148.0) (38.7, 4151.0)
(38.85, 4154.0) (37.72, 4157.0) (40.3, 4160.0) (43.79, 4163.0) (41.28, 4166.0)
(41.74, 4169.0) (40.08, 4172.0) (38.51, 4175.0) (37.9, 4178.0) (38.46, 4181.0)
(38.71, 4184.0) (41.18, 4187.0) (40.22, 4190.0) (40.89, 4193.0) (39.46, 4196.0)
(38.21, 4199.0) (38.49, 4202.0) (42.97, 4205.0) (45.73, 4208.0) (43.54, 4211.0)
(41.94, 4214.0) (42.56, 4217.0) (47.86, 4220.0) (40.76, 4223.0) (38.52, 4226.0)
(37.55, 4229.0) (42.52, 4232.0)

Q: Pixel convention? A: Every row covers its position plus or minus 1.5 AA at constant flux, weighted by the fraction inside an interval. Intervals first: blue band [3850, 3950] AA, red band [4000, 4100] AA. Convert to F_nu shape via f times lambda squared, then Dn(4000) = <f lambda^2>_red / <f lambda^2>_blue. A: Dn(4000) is 1.9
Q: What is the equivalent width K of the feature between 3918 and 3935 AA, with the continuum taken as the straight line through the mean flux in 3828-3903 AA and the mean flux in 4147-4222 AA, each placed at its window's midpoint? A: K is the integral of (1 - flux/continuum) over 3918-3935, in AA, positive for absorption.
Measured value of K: 3.5 AA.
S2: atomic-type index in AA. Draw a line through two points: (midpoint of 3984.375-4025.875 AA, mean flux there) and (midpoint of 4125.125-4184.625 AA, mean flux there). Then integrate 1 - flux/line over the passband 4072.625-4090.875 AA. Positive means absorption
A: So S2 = -1.0 AA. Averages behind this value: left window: 40.7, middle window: 42.4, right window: 39.6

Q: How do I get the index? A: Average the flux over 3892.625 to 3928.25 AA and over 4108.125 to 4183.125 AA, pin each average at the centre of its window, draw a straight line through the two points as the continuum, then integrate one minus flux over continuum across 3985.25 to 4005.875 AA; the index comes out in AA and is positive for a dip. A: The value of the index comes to -4.5 AA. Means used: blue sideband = 27.7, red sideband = 40.2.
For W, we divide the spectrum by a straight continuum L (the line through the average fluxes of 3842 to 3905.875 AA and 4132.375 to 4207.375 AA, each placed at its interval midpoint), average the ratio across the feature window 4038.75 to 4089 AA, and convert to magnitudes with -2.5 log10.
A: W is -0.230 mag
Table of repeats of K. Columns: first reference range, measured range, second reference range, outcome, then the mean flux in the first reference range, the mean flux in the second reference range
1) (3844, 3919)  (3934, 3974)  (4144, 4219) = 8.27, 24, 40.3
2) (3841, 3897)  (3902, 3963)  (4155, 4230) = 0.91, 21.6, 40.7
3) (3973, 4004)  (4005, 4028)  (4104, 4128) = -2.56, 36.5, 41.2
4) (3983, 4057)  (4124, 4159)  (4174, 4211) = 0.93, 40.7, 40.2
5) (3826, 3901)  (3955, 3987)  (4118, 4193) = 1.98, 20.4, 39.9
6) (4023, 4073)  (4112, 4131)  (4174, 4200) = -0.82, 40.7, 39.3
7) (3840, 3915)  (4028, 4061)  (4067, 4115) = -3.32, 23.4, 41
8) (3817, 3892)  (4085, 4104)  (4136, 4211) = -3.72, 19.1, 40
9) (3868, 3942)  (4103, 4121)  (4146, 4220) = -2.31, 23.2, 40.5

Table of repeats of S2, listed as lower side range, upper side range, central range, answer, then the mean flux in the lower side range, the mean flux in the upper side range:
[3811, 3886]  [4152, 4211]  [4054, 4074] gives -4.60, 19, 40.3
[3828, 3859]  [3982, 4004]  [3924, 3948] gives 9.95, 17.6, 39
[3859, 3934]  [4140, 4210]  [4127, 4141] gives -0.88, 23.7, 39.9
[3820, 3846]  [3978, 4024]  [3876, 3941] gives 6.35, 15.8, 39.9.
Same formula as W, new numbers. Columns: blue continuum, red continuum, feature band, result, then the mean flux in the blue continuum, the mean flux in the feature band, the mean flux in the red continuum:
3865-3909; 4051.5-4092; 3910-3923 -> -0.08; 24.1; 28.9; 41.6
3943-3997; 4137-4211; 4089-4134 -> -0.11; 29.1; 40.6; 40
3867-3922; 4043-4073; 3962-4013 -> 0.06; 25.4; 32.7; 40.9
